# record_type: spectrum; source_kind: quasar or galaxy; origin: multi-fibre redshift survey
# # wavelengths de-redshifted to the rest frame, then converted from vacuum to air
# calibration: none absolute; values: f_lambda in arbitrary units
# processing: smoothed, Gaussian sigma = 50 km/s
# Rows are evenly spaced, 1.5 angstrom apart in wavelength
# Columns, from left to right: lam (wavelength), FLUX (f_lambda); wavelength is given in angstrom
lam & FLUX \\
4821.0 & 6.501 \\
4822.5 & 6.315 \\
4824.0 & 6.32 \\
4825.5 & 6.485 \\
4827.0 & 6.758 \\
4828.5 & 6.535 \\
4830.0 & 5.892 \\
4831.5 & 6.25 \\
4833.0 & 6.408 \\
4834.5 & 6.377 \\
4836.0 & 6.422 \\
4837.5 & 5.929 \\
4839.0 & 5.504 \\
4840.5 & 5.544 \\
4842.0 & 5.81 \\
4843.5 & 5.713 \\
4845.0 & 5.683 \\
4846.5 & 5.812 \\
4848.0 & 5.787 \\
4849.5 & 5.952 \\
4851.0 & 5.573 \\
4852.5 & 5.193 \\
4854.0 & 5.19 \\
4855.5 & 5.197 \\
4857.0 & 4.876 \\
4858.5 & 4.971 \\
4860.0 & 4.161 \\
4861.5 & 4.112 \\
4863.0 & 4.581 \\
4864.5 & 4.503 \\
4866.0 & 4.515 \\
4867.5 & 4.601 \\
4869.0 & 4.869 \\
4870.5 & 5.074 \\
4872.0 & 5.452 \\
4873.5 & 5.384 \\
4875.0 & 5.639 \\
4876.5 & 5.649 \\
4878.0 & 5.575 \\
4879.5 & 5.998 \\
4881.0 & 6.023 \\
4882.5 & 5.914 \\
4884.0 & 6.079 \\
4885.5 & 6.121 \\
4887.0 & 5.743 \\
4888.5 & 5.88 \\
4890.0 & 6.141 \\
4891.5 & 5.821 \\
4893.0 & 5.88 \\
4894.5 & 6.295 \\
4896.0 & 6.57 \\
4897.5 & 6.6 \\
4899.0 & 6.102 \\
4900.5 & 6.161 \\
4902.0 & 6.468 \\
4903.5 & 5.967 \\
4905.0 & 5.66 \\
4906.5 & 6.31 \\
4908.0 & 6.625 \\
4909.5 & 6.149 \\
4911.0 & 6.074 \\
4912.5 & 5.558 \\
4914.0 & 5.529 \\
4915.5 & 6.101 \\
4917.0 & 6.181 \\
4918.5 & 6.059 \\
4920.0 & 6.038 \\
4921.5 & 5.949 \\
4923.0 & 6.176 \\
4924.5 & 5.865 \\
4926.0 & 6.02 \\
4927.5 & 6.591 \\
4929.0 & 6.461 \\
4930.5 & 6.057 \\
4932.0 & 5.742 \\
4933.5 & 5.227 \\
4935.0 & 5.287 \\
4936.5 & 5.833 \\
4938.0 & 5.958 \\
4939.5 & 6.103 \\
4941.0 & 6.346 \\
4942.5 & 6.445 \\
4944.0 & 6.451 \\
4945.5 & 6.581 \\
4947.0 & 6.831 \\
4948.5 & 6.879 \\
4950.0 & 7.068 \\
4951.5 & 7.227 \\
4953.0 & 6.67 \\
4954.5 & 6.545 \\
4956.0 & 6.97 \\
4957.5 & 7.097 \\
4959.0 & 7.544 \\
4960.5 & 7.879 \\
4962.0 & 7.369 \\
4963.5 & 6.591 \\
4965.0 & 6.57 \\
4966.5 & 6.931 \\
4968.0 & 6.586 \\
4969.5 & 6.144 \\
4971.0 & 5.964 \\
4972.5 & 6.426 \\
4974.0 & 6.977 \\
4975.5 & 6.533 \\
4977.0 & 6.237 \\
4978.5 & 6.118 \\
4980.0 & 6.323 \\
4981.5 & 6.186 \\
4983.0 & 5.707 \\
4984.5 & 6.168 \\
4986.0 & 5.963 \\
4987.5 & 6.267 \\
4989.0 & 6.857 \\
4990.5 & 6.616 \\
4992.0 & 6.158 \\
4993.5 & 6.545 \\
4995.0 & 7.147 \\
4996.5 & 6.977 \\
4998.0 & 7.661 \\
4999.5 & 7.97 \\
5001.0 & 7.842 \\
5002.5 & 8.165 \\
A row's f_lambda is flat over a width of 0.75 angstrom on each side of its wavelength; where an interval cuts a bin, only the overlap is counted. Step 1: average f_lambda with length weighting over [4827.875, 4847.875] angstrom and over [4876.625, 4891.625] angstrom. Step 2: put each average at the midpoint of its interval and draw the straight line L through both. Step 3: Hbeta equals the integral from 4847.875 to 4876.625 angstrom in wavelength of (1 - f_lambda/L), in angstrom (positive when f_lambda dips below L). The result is 4.4 angstrom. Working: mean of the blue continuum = 5.98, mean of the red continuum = 5.92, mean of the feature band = 5.04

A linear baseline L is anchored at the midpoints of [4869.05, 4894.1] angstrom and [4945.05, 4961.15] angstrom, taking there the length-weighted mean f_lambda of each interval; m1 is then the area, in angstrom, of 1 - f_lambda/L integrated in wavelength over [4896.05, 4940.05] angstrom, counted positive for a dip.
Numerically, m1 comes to 2.4 angstrom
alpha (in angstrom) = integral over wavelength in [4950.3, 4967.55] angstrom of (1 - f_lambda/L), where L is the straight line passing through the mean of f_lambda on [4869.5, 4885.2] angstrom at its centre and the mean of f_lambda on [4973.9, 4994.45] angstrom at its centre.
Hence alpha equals -2.4 angstrom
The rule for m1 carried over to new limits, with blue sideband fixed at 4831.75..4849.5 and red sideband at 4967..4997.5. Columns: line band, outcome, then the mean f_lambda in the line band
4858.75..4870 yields 2.8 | 4.51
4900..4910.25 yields -0.1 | 6.19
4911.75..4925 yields 0.5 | 5.94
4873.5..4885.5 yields 0.4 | 5.83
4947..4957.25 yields -1.0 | 6.9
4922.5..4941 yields 0.8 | 5.96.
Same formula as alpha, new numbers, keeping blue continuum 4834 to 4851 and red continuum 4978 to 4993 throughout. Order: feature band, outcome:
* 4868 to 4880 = 1.03 angstrom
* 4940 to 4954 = -1.30 angstrom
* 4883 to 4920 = -0.46 angstrom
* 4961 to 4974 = -0.90 angstrom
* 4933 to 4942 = 0.42 angstrom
